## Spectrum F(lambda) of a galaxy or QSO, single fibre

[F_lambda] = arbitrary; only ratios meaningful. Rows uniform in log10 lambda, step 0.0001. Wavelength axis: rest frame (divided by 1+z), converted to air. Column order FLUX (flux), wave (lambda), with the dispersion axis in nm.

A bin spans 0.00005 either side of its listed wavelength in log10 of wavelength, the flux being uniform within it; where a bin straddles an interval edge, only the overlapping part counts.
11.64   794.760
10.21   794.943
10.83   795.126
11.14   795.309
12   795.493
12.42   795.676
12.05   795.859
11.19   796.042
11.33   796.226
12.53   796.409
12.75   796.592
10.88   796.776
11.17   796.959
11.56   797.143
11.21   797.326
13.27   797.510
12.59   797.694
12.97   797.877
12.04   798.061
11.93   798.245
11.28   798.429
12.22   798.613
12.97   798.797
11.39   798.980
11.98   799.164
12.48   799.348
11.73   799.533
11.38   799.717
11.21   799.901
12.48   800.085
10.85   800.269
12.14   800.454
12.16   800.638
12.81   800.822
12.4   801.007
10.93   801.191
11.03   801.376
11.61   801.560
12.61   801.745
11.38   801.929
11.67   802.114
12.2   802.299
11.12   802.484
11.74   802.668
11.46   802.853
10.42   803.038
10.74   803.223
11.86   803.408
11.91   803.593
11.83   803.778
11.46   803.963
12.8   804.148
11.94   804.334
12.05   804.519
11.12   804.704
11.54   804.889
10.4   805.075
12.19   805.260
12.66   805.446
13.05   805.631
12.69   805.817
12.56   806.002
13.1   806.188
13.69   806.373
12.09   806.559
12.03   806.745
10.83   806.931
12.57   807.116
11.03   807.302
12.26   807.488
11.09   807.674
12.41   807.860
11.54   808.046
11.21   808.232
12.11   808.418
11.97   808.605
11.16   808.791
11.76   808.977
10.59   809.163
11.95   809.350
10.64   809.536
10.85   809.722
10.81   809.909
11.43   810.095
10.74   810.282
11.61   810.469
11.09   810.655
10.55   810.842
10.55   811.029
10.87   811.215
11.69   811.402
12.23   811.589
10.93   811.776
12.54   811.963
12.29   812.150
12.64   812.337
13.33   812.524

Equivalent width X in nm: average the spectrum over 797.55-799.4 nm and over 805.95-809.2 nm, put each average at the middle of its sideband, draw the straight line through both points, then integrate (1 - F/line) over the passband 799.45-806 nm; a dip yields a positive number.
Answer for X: 0.16 nm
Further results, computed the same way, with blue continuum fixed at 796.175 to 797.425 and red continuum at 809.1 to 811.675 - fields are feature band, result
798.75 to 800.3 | -0.04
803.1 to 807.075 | -0.24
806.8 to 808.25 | -0.05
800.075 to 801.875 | -0.06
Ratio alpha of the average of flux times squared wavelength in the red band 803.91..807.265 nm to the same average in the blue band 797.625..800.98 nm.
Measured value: 1.02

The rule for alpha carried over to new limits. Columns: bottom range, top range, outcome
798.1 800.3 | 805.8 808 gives 1.05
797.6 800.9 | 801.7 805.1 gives 0.97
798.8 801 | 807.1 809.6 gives 0.99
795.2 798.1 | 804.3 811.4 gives 1.00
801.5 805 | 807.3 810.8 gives 0.99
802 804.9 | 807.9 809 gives 1.02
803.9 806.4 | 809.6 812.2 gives 0.94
